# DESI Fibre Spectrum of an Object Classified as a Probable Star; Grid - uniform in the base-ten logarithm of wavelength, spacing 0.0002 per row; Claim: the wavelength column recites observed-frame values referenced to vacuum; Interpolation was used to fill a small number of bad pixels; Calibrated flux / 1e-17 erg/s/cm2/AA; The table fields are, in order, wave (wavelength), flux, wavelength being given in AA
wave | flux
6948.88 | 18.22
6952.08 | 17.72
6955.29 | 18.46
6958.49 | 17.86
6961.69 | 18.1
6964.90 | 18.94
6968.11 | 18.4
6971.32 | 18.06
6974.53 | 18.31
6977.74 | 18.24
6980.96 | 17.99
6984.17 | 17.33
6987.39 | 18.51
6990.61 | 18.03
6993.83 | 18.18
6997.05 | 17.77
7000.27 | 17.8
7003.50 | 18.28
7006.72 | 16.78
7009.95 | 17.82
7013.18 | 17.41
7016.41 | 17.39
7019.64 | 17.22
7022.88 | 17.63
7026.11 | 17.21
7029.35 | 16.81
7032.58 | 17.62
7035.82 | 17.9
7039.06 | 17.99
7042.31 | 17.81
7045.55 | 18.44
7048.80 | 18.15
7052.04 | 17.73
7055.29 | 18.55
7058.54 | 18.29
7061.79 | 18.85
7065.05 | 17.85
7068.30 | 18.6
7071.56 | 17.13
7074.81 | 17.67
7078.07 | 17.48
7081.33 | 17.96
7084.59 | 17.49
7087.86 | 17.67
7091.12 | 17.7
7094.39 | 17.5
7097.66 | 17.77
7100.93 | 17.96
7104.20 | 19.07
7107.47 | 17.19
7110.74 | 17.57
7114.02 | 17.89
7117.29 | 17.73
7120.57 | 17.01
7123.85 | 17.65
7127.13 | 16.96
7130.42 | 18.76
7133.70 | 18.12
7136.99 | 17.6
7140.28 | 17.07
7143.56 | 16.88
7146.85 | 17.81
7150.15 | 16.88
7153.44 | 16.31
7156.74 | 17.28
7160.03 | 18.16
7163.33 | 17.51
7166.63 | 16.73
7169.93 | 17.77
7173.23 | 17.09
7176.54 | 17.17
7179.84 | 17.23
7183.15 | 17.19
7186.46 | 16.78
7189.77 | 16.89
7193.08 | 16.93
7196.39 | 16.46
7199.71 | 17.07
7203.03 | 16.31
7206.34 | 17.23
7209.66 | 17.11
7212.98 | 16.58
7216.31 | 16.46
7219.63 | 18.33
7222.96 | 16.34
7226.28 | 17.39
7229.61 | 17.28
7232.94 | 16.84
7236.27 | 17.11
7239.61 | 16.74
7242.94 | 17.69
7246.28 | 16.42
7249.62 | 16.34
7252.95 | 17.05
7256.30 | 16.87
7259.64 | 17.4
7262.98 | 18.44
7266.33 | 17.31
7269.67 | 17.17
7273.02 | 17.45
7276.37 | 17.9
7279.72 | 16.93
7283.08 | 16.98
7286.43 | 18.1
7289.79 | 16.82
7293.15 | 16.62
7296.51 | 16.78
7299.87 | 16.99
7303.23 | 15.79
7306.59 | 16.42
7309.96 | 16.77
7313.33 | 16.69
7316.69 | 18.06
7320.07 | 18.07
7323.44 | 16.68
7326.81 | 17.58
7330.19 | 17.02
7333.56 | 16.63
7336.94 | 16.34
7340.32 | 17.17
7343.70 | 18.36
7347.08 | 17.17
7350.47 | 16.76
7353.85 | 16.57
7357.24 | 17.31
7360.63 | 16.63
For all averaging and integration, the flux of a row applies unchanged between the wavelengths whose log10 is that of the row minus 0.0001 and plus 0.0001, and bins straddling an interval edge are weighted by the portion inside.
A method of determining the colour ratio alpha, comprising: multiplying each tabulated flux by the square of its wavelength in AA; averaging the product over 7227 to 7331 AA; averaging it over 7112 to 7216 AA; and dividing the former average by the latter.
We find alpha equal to 1.0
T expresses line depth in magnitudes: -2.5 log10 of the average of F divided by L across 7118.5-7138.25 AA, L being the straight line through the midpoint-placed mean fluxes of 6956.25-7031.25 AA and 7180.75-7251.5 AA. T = -0.02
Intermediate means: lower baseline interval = 17.8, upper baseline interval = 16.9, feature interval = 17.7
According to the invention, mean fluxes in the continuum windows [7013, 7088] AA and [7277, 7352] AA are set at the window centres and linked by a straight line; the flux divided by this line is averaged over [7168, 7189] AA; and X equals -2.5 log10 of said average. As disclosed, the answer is 0.02 mag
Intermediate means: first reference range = 17.8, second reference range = 17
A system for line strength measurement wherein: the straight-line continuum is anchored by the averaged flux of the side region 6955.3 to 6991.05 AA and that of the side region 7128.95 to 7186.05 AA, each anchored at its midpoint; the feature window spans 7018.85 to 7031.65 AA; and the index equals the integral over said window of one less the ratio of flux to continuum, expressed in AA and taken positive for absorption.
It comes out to 0.5 AA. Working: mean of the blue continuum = 18.2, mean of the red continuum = 17.4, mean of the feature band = 17.2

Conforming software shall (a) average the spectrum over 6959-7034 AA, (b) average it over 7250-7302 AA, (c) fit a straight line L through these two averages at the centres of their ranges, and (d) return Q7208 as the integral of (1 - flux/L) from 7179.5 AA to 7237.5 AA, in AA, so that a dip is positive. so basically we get 1.33 AA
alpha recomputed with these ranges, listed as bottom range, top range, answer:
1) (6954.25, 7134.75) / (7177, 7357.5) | 1.02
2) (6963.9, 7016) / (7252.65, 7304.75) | 1.04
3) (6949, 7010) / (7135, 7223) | 1.00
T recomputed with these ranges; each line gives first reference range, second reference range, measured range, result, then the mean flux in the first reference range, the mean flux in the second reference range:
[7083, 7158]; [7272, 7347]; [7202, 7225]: 0.02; 17.6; 17.1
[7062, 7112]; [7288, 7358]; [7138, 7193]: 0.02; 17.8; 17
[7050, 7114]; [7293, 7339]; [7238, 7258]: 0.02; 17.9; 16.9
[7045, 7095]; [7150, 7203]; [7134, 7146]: 0.00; 17.9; 17.1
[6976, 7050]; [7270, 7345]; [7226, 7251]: 0.02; 17.8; 17.1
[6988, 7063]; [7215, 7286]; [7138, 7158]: 0.03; 17.8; 17.2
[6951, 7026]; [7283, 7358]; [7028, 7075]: -0.01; 17.9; 17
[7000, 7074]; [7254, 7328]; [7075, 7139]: -0.01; 17.8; 17.2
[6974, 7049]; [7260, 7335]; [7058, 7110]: -0.02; 17.8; 17.2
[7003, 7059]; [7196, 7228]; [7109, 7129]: -0.01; 17.7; 16.9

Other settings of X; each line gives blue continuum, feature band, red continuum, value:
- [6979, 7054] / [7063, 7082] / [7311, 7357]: -0.010 mag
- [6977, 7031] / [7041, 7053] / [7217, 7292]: -0.029 mag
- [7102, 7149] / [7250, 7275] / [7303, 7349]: -0.004 mag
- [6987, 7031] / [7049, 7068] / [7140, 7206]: -0.050 mag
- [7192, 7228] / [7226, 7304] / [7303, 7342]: -0.010 mag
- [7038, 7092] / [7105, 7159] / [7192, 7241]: 0.004 mag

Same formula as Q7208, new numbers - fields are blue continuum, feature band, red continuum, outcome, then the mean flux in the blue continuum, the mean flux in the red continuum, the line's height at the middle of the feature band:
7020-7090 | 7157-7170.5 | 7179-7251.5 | -0.21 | 17.8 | 16.9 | 17.2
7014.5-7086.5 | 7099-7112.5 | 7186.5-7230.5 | -0.34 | 17.8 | 16.9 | 17.5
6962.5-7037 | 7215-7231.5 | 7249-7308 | 0.06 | 17.8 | 17.1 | 17.2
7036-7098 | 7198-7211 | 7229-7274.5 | 0.32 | 17.9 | 17.1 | 17.3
